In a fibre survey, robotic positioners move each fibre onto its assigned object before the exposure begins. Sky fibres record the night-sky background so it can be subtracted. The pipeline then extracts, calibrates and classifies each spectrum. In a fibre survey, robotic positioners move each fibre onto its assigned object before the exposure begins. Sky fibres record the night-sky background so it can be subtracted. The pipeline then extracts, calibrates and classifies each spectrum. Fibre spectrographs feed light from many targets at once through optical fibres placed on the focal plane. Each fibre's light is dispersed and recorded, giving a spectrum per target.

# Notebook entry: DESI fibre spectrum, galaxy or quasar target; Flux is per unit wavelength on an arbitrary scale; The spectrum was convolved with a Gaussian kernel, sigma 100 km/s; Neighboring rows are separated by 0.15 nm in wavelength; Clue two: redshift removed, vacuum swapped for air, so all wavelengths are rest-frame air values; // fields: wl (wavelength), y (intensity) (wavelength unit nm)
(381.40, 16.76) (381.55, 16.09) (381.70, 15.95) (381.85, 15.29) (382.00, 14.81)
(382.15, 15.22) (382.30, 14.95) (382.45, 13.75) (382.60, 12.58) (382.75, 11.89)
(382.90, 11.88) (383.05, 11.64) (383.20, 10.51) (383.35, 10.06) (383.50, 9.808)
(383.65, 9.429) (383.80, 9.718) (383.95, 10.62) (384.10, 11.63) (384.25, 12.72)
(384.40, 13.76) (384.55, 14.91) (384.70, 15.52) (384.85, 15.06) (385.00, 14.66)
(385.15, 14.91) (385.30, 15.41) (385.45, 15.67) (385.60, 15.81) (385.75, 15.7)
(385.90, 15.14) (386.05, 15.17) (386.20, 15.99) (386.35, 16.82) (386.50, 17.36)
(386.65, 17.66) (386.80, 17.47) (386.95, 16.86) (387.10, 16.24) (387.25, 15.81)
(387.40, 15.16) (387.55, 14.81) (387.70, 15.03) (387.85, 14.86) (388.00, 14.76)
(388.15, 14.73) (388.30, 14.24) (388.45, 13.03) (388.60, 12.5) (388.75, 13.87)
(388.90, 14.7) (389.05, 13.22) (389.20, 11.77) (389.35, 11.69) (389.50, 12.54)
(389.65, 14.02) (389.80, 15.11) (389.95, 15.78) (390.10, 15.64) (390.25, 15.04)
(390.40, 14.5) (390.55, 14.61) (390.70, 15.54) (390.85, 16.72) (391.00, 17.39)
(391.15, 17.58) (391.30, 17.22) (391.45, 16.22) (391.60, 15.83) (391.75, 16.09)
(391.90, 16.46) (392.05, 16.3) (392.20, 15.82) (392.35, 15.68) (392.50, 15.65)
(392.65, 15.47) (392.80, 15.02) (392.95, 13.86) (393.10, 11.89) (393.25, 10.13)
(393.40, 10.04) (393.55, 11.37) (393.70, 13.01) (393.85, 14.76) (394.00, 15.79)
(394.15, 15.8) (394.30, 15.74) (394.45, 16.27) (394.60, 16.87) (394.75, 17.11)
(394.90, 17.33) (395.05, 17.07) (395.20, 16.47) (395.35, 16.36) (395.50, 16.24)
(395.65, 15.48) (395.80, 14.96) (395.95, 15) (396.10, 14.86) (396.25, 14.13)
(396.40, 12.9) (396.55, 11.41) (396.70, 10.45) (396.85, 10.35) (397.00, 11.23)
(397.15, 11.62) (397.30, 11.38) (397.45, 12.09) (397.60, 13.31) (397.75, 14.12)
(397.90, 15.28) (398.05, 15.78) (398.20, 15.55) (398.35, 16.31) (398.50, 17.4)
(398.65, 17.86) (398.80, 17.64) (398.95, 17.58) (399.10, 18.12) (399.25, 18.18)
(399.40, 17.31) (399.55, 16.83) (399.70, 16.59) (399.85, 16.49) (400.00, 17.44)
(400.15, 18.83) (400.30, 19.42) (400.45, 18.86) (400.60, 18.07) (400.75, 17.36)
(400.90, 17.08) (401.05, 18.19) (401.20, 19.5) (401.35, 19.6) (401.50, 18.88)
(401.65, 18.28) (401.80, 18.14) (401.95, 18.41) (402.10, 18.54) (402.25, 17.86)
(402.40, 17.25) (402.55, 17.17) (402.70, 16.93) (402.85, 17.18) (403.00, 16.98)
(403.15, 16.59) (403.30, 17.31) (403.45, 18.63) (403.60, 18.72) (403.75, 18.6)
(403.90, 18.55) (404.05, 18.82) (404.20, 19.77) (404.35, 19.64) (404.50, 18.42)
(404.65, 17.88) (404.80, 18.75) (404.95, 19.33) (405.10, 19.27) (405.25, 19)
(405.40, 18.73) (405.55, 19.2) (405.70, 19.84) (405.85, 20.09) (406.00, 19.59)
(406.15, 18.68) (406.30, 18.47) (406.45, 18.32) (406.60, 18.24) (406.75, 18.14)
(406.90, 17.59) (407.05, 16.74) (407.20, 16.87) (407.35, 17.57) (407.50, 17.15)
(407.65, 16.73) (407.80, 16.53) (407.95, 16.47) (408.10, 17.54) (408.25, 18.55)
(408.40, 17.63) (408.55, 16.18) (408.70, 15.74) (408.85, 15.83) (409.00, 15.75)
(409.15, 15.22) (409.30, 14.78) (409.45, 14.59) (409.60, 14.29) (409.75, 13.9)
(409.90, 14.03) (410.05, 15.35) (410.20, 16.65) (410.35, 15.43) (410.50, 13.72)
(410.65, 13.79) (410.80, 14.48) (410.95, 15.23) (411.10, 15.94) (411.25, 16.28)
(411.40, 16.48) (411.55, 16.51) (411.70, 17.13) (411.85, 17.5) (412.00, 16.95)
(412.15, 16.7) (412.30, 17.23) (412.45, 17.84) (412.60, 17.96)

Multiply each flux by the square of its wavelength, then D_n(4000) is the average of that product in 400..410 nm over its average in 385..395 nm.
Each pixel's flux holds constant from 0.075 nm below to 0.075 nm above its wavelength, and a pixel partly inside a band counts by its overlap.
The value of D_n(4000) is 1.27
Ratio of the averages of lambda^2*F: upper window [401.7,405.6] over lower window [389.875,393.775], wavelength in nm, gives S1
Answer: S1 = 1.3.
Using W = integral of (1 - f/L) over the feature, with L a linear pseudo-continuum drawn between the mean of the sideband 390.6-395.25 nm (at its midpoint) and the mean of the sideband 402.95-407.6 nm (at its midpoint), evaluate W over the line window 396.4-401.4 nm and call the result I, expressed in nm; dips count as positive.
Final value 0.291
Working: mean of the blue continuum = 15.4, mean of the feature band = 15.9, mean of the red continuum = 18.4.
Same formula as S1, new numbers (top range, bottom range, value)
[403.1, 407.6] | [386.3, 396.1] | 1.31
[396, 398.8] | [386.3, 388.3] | 0.91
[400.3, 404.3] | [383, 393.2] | 1.34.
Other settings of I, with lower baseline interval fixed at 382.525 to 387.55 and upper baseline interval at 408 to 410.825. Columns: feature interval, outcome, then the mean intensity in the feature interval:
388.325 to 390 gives 0.10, 13.5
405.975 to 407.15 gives -0.22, 18.1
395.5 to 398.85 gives 0.16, 14.1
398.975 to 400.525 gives -0.30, 17.8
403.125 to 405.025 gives -0.43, 18.6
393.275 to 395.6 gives -0.10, 15.2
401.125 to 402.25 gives -0.28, 18.7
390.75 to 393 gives -0.26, 16.1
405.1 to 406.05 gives -0.26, 19.4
